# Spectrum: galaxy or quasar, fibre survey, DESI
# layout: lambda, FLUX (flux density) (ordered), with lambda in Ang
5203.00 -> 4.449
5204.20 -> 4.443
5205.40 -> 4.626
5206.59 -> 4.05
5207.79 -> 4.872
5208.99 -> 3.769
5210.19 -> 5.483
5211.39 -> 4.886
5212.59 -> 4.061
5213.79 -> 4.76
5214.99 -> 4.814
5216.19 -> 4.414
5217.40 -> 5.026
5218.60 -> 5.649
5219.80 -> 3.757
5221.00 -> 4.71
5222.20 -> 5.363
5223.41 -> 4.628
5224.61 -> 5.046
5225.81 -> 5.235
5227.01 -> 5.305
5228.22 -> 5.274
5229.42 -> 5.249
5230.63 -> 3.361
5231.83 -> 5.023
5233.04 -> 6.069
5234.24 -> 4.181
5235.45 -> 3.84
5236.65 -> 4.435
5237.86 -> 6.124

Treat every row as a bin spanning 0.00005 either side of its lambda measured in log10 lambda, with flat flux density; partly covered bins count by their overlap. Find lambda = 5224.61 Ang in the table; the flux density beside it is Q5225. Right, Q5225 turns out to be 5.046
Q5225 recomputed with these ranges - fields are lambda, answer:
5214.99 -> 4.814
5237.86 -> 6.124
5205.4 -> 4.626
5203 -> 4.449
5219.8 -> 3.757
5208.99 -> 3.769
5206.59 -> 4.05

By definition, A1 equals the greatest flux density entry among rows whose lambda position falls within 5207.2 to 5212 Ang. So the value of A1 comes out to 5.483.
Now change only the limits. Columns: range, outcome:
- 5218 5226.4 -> 5.649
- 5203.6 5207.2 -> 4.626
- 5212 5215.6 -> 4.814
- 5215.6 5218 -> 5.026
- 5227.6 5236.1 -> 6.069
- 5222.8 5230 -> 5.305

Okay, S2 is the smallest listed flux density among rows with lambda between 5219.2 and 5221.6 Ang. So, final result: 3.757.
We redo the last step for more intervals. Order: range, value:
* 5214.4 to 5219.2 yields 4.414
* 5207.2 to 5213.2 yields 3.769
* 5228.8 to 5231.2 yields 3.361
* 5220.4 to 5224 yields 4.628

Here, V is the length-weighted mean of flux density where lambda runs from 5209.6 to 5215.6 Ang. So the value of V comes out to 4.8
